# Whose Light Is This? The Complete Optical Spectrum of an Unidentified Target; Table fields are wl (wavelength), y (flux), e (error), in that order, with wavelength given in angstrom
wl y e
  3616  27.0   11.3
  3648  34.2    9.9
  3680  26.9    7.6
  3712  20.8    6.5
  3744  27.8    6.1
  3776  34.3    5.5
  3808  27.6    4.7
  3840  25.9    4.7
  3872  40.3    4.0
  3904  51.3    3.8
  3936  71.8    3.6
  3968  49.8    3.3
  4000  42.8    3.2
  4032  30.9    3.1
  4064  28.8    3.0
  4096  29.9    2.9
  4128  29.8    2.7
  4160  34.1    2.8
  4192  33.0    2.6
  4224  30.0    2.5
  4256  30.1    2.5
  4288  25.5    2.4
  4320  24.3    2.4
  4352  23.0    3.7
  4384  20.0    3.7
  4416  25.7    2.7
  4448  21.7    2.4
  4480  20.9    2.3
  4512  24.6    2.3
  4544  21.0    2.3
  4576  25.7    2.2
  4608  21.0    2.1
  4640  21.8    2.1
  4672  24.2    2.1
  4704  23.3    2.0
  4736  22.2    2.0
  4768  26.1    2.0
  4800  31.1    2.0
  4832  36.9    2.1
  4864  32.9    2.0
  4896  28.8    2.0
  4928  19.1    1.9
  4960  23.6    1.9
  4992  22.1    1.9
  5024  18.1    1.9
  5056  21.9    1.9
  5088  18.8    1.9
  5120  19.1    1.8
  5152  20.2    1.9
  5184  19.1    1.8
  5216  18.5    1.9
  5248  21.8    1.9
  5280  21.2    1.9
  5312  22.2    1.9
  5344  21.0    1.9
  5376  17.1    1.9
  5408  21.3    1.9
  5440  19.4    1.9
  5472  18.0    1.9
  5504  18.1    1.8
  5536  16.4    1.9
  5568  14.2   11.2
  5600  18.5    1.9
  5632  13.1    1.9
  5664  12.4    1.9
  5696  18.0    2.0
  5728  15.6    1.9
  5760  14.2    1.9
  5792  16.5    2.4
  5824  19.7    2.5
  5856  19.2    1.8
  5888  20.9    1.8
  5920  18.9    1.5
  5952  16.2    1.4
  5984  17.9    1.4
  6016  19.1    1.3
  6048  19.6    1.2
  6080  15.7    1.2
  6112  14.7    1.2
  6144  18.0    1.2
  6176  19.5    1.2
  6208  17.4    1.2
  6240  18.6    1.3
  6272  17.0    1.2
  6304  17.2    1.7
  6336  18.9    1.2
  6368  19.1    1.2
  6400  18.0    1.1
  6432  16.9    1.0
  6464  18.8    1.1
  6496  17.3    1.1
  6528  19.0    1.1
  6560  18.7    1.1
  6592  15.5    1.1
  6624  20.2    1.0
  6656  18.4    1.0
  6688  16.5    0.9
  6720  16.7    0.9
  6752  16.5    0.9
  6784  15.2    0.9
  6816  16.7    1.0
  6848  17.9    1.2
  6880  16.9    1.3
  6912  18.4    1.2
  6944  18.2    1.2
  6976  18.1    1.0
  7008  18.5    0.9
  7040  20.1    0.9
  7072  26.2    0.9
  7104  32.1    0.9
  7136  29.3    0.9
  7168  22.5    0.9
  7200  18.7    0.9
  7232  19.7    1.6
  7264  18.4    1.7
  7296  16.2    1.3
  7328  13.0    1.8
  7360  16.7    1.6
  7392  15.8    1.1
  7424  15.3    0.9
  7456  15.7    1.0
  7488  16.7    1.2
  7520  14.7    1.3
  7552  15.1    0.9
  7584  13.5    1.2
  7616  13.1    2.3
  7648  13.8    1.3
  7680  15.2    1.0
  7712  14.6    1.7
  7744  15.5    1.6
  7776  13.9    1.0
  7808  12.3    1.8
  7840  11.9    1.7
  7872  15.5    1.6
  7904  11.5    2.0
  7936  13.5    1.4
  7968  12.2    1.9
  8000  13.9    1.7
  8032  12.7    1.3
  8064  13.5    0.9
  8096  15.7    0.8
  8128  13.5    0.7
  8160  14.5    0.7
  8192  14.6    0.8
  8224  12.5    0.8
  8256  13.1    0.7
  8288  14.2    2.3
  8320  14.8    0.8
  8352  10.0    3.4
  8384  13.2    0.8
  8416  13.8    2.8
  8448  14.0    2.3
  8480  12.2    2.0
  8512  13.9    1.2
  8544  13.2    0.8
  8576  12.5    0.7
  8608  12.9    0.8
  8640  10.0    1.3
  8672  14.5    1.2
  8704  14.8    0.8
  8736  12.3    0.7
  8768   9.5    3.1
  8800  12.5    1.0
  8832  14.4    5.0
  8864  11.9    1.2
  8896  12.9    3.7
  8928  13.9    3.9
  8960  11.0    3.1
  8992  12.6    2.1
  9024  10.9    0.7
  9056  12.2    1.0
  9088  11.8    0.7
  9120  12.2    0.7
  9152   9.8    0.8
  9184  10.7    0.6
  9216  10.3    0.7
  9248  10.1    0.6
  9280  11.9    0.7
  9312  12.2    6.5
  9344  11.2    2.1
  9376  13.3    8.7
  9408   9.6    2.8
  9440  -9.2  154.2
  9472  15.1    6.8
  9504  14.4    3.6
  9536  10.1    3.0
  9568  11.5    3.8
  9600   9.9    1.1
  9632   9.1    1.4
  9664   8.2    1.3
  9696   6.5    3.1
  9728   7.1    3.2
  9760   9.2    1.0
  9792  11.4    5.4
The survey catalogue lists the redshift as 1.542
